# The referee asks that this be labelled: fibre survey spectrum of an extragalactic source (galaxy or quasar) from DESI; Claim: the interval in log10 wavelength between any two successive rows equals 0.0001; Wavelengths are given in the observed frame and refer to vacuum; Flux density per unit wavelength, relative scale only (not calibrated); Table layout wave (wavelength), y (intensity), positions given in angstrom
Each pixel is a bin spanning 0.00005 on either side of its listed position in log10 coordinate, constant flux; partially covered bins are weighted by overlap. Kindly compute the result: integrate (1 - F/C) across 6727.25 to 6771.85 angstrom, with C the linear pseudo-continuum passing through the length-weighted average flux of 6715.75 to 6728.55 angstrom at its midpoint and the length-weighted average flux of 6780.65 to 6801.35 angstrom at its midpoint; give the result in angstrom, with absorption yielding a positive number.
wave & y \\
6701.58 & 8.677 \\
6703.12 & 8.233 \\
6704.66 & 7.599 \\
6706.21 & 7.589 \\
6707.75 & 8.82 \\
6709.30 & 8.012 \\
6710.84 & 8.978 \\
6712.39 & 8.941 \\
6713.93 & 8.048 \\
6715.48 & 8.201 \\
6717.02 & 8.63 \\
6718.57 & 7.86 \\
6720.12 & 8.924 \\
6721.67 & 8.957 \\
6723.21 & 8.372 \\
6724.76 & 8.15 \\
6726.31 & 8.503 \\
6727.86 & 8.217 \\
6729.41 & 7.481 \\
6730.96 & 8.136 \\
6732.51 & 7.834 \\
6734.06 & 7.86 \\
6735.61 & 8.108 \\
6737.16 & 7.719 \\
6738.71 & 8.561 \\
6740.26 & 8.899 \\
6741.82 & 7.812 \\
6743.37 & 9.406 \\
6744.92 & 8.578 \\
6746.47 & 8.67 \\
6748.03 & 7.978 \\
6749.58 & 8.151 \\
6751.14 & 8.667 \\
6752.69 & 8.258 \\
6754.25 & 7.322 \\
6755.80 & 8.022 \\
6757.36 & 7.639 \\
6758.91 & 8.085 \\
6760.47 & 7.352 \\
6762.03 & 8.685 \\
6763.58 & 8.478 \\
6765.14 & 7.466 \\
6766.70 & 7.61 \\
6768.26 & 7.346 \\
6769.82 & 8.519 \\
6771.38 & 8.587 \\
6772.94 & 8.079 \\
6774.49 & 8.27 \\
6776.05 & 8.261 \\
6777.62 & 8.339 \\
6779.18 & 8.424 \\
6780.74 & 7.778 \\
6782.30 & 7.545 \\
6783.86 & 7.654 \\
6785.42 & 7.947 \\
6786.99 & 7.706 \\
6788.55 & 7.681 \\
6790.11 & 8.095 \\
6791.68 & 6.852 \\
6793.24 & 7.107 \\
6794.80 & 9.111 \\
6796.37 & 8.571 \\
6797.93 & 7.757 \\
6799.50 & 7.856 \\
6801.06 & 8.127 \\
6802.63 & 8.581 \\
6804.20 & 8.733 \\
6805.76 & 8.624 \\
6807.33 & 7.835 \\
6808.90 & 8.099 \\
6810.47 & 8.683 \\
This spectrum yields 0.5 angstrom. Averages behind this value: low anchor 8.44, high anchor 7.84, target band 8.11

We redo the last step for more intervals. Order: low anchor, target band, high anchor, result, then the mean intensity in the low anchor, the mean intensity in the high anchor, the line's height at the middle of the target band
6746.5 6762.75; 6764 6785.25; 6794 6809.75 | 0.43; 8.04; 8.33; 8.16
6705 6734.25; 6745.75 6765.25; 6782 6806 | 0.16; 8.29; 7.99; 8.15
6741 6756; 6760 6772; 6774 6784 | 0.21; 8.3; 8.05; 8.16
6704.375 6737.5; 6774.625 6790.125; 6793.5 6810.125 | 0.63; 8.24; 8.3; 8.28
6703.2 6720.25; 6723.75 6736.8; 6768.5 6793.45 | 0.27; 8.3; 7.93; 8.2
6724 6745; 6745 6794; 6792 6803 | 1.13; 8.22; 8.09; 8.15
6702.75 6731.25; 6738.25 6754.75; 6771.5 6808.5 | -0.41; 8.3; 8.05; 8.2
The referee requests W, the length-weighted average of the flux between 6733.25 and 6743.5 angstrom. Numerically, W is 8.27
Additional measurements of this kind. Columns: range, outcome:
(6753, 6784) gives 7.98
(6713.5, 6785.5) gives 8.16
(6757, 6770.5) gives 7.91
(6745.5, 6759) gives 8.1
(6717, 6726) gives 8.47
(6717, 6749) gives 8.31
